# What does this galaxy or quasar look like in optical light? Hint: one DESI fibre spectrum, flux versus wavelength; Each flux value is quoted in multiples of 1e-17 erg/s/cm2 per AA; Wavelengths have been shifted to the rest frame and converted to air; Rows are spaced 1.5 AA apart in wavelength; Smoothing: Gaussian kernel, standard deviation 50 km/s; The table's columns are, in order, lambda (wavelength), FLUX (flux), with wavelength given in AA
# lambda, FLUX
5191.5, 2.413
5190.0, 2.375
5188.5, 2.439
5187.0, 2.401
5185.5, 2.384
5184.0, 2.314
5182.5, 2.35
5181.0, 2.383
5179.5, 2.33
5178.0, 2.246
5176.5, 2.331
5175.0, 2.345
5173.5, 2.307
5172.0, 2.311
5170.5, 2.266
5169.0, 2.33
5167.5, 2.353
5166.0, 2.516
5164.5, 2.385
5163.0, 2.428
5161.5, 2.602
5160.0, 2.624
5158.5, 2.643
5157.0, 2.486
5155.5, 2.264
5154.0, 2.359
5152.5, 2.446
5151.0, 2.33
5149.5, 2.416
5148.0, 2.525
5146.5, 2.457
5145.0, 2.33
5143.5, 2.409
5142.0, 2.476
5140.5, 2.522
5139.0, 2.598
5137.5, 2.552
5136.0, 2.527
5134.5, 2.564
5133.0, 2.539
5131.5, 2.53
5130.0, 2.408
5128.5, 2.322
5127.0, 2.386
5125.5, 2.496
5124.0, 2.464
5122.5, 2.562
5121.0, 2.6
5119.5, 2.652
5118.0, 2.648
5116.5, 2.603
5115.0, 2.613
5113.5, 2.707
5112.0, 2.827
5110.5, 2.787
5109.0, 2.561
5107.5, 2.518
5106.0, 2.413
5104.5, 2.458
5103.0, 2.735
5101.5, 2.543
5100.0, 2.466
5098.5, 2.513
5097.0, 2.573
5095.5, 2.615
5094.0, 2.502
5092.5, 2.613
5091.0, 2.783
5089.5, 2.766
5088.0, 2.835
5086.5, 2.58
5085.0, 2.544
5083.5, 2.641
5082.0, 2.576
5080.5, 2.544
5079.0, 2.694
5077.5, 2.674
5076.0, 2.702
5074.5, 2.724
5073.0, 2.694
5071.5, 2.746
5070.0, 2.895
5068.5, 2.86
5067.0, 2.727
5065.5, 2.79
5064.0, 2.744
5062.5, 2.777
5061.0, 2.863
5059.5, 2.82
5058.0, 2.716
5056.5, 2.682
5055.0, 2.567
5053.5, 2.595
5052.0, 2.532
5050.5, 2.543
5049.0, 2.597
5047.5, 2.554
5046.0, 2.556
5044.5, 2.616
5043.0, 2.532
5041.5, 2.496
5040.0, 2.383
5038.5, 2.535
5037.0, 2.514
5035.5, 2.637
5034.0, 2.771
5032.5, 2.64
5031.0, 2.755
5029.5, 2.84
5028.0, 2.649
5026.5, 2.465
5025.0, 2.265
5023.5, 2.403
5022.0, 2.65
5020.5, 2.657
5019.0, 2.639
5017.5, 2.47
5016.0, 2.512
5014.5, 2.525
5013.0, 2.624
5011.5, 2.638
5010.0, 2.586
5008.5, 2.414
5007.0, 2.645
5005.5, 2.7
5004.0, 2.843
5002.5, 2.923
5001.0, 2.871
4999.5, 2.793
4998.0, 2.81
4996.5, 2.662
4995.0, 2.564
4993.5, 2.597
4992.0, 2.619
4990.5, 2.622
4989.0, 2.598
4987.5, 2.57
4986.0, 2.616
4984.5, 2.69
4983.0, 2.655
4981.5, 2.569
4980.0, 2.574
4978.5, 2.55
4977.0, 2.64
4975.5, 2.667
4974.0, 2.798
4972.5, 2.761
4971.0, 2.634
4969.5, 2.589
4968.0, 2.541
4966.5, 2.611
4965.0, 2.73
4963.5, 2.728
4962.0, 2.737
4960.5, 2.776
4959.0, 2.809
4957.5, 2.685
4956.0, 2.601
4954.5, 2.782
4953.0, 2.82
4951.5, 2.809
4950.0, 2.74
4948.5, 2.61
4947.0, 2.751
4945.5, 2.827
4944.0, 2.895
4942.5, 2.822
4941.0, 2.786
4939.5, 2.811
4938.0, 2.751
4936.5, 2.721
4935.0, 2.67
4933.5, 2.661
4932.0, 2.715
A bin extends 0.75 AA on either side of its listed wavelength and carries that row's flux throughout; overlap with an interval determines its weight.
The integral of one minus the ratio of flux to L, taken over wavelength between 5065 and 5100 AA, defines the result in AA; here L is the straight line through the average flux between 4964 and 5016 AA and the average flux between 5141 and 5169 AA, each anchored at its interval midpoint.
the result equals -1.9 AA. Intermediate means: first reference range 2.65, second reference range 2.44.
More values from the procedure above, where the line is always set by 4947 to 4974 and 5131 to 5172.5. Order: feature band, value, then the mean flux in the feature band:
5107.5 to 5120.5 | -0.8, 2.66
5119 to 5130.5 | 0.0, 2.48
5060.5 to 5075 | -1.2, 2.78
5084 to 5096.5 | -0.6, 2.65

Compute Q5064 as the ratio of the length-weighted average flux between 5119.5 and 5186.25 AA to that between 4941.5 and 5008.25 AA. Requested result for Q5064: 0.90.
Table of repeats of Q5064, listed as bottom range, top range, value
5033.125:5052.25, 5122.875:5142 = 0.97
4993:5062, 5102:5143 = 0.97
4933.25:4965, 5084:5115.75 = 0.95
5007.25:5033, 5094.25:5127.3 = 1.00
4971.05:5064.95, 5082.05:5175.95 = 0.96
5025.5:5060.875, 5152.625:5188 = 0.92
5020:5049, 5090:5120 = 1.01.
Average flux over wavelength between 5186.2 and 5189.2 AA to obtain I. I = 2.42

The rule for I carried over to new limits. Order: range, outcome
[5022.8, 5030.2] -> 2.52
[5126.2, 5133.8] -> 2.44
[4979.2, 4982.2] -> 2.57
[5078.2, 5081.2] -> 2.62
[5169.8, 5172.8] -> 2.29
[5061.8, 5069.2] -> 2.78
